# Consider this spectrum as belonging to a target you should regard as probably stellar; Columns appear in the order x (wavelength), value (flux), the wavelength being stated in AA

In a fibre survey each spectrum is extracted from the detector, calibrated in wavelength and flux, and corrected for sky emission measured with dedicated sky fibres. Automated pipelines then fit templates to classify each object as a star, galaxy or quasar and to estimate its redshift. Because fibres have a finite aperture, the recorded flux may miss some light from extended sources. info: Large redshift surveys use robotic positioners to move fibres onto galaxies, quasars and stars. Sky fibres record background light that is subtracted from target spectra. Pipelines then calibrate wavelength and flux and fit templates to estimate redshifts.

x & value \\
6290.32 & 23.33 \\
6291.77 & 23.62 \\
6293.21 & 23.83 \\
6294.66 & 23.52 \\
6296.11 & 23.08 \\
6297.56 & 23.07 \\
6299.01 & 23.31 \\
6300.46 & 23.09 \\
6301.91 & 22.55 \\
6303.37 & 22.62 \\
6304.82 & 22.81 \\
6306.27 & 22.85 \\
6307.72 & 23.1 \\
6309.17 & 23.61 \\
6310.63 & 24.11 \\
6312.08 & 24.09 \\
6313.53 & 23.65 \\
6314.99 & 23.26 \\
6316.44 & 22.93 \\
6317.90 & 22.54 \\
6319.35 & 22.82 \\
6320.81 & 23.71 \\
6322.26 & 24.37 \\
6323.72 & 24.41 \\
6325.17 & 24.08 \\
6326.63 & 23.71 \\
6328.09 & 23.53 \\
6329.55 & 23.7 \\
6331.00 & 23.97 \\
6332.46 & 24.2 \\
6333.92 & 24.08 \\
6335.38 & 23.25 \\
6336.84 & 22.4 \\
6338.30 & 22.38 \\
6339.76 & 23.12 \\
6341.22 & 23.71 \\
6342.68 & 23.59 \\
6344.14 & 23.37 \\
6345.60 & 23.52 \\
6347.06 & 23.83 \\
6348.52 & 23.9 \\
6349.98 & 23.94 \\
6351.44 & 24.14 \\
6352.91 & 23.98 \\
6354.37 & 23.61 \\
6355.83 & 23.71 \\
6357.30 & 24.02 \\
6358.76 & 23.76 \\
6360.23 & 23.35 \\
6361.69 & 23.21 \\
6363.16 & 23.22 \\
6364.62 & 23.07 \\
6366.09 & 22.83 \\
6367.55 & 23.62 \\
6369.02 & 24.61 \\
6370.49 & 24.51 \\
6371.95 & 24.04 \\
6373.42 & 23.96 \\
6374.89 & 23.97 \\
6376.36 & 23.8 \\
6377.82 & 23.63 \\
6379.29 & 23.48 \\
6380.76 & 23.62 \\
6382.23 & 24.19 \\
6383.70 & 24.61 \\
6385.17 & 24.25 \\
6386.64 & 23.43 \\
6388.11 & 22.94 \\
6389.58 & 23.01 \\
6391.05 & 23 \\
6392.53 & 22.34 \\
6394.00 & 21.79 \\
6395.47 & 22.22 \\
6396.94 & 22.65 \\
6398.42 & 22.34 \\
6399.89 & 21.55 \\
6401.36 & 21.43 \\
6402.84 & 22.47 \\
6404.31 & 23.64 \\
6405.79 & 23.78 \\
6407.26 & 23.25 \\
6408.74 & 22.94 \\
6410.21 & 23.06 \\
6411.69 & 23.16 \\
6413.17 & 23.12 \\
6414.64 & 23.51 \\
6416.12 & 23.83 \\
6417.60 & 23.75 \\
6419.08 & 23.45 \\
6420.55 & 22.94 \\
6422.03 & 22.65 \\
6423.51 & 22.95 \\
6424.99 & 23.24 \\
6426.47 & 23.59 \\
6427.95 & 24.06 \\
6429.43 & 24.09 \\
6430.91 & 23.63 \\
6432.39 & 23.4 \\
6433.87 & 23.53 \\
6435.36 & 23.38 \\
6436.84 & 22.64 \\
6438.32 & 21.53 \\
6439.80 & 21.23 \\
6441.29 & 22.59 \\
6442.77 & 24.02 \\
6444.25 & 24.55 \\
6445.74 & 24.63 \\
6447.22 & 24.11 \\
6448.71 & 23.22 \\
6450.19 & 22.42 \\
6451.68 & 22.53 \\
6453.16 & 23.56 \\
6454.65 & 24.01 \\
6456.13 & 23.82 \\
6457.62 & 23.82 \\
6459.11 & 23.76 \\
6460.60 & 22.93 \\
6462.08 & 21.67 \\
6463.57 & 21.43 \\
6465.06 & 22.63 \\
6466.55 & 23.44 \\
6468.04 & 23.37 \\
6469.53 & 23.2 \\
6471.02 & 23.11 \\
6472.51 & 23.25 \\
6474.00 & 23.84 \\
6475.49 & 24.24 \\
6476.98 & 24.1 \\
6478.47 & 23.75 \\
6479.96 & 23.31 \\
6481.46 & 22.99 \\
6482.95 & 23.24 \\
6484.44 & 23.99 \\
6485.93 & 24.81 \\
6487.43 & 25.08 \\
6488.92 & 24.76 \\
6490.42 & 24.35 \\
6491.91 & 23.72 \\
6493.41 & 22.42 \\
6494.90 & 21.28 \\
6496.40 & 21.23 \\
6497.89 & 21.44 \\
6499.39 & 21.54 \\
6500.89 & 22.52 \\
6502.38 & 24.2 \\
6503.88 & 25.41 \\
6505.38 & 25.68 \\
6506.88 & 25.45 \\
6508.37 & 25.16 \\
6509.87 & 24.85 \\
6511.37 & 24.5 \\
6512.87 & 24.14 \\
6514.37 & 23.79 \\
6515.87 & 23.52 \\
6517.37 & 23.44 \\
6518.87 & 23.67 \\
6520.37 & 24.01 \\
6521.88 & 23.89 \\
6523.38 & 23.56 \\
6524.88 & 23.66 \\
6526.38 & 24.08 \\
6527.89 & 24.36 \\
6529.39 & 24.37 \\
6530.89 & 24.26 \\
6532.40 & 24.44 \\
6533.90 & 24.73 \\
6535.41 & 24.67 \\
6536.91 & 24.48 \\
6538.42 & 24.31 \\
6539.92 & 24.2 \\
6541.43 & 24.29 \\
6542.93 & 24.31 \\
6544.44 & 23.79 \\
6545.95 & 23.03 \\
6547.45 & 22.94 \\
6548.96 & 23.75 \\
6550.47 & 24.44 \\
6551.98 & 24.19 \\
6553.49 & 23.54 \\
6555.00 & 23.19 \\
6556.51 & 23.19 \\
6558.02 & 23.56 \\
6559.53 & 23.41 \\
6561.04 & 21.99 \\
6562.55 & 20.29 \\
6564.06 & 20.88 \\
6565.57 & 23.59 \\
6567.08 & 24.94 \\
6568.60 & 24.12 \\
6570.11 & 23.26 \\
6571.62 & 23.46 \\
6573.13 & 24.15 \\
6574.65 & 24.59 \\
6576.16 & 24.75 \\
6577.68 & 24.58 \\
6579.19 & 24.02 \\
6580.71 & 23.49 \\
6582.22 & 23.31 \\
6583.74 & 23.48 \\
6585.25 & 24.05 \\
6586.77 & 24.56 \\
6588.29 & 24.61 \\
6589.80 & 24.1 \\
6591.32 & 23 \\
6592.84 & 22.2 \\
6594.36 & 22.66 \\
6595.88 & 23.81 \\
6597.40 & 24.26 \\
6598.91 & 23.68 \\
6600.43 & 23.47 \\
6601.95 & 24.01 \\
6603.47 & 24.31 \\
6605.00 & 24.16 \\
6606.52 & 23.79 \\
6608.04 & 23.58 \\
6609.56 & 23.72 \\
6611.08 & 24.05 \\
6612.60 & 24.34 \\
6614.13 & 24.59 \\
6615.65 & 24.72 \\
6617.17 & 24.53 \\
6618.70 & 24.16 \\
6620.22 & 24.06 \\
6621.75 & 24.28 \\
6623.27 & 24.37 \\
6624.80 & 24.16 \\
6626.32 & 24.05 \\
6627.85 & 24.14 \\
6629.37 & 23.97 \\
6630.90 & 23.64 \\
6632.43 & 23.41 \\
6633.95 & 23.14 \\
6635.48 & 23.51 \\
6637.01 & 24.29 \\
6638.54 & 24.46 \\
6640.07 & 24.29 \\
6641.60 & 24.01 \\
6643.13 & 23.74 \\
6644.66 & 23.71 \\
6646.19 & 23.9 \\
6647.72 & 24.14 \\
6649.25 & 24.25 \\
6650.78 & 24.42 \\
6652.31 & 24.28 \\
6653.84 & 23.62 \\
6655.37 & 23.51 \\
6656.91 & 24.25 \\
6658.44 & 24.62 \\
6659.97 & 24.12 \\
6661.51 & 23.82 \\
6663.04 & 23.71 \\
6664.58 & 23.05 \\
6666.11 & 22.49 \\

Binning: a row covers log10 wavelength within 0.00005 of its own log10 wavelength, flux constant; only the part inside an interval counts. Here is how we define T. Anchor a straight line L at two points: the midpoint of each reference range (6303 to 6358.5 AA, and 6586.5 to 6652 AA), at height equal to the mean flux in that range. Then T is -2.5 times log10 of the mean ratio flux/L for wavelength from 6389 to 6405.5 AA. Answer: 0.06 mag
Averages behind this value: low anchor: 23.6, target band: 22.4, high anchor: 24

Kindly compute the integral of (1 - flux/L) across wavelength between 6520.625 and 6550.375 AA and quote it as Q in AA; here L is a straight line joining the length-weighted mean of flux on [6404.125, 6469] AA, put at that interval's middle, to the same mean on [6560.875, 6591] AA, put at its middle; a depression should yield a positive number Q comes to -0.7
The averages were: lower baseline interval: 23.2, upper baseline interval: 23.6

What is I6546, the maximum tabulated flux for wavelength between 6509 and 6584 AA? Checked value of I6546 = 24.94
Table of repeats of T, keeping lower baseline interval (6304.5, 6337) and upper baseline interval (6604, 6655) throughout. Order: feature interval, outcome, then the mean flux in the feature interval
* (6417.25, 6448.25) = 0.02 mag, 23.3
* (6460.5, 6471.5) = 0.05 mag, 22.7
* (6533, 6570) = 0.02 mag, 23.6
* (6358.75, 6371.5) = 0.00 mag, 23.6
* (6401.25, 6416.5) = 0.03 mag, 23.2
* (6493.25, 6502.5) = 0.09 mag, 21.9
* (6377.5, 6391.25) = 0.00 mag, 23.6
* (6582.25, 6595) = 0.02 mag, 23.6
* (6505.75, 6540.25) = -0.02 mag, 24.3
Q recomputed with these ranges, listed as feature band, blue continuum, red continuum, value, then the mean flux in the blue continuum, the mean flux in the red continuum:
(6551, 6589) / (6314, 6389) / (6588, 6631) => 0.5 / 23.6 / 23.9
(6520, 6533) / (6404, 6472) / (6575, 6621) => -0.2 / 23.2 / 23.9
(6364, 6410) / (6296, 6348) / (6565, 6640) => 0.5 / 23.4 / 24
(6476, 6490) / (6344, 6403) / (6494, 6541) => -0.1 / 23.4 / 23.9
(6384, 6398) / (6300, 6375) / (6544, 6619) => 0.4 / 23.5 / 23.7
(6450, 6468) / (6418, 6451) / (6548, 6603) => 0.2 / 23.3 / 23.6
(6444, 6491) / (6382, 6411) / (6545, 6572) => -1.0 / 22.9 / 23.2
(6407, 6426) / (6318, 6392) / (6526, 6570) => 0.4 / 23.6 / 23.7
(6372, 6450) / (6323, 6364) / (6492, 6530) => 1.4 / 23.6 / 23.7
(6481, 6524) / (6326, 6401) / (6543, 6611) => -0.4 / 23.5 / 23.6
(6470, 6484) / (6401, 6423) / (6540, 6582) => -0.1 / 23.2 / 23.6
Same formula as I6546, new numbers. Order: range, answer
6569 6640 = 24.75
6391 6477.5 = 24.63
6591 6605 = 24.31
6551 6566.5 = 24.19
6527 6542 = 24.73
